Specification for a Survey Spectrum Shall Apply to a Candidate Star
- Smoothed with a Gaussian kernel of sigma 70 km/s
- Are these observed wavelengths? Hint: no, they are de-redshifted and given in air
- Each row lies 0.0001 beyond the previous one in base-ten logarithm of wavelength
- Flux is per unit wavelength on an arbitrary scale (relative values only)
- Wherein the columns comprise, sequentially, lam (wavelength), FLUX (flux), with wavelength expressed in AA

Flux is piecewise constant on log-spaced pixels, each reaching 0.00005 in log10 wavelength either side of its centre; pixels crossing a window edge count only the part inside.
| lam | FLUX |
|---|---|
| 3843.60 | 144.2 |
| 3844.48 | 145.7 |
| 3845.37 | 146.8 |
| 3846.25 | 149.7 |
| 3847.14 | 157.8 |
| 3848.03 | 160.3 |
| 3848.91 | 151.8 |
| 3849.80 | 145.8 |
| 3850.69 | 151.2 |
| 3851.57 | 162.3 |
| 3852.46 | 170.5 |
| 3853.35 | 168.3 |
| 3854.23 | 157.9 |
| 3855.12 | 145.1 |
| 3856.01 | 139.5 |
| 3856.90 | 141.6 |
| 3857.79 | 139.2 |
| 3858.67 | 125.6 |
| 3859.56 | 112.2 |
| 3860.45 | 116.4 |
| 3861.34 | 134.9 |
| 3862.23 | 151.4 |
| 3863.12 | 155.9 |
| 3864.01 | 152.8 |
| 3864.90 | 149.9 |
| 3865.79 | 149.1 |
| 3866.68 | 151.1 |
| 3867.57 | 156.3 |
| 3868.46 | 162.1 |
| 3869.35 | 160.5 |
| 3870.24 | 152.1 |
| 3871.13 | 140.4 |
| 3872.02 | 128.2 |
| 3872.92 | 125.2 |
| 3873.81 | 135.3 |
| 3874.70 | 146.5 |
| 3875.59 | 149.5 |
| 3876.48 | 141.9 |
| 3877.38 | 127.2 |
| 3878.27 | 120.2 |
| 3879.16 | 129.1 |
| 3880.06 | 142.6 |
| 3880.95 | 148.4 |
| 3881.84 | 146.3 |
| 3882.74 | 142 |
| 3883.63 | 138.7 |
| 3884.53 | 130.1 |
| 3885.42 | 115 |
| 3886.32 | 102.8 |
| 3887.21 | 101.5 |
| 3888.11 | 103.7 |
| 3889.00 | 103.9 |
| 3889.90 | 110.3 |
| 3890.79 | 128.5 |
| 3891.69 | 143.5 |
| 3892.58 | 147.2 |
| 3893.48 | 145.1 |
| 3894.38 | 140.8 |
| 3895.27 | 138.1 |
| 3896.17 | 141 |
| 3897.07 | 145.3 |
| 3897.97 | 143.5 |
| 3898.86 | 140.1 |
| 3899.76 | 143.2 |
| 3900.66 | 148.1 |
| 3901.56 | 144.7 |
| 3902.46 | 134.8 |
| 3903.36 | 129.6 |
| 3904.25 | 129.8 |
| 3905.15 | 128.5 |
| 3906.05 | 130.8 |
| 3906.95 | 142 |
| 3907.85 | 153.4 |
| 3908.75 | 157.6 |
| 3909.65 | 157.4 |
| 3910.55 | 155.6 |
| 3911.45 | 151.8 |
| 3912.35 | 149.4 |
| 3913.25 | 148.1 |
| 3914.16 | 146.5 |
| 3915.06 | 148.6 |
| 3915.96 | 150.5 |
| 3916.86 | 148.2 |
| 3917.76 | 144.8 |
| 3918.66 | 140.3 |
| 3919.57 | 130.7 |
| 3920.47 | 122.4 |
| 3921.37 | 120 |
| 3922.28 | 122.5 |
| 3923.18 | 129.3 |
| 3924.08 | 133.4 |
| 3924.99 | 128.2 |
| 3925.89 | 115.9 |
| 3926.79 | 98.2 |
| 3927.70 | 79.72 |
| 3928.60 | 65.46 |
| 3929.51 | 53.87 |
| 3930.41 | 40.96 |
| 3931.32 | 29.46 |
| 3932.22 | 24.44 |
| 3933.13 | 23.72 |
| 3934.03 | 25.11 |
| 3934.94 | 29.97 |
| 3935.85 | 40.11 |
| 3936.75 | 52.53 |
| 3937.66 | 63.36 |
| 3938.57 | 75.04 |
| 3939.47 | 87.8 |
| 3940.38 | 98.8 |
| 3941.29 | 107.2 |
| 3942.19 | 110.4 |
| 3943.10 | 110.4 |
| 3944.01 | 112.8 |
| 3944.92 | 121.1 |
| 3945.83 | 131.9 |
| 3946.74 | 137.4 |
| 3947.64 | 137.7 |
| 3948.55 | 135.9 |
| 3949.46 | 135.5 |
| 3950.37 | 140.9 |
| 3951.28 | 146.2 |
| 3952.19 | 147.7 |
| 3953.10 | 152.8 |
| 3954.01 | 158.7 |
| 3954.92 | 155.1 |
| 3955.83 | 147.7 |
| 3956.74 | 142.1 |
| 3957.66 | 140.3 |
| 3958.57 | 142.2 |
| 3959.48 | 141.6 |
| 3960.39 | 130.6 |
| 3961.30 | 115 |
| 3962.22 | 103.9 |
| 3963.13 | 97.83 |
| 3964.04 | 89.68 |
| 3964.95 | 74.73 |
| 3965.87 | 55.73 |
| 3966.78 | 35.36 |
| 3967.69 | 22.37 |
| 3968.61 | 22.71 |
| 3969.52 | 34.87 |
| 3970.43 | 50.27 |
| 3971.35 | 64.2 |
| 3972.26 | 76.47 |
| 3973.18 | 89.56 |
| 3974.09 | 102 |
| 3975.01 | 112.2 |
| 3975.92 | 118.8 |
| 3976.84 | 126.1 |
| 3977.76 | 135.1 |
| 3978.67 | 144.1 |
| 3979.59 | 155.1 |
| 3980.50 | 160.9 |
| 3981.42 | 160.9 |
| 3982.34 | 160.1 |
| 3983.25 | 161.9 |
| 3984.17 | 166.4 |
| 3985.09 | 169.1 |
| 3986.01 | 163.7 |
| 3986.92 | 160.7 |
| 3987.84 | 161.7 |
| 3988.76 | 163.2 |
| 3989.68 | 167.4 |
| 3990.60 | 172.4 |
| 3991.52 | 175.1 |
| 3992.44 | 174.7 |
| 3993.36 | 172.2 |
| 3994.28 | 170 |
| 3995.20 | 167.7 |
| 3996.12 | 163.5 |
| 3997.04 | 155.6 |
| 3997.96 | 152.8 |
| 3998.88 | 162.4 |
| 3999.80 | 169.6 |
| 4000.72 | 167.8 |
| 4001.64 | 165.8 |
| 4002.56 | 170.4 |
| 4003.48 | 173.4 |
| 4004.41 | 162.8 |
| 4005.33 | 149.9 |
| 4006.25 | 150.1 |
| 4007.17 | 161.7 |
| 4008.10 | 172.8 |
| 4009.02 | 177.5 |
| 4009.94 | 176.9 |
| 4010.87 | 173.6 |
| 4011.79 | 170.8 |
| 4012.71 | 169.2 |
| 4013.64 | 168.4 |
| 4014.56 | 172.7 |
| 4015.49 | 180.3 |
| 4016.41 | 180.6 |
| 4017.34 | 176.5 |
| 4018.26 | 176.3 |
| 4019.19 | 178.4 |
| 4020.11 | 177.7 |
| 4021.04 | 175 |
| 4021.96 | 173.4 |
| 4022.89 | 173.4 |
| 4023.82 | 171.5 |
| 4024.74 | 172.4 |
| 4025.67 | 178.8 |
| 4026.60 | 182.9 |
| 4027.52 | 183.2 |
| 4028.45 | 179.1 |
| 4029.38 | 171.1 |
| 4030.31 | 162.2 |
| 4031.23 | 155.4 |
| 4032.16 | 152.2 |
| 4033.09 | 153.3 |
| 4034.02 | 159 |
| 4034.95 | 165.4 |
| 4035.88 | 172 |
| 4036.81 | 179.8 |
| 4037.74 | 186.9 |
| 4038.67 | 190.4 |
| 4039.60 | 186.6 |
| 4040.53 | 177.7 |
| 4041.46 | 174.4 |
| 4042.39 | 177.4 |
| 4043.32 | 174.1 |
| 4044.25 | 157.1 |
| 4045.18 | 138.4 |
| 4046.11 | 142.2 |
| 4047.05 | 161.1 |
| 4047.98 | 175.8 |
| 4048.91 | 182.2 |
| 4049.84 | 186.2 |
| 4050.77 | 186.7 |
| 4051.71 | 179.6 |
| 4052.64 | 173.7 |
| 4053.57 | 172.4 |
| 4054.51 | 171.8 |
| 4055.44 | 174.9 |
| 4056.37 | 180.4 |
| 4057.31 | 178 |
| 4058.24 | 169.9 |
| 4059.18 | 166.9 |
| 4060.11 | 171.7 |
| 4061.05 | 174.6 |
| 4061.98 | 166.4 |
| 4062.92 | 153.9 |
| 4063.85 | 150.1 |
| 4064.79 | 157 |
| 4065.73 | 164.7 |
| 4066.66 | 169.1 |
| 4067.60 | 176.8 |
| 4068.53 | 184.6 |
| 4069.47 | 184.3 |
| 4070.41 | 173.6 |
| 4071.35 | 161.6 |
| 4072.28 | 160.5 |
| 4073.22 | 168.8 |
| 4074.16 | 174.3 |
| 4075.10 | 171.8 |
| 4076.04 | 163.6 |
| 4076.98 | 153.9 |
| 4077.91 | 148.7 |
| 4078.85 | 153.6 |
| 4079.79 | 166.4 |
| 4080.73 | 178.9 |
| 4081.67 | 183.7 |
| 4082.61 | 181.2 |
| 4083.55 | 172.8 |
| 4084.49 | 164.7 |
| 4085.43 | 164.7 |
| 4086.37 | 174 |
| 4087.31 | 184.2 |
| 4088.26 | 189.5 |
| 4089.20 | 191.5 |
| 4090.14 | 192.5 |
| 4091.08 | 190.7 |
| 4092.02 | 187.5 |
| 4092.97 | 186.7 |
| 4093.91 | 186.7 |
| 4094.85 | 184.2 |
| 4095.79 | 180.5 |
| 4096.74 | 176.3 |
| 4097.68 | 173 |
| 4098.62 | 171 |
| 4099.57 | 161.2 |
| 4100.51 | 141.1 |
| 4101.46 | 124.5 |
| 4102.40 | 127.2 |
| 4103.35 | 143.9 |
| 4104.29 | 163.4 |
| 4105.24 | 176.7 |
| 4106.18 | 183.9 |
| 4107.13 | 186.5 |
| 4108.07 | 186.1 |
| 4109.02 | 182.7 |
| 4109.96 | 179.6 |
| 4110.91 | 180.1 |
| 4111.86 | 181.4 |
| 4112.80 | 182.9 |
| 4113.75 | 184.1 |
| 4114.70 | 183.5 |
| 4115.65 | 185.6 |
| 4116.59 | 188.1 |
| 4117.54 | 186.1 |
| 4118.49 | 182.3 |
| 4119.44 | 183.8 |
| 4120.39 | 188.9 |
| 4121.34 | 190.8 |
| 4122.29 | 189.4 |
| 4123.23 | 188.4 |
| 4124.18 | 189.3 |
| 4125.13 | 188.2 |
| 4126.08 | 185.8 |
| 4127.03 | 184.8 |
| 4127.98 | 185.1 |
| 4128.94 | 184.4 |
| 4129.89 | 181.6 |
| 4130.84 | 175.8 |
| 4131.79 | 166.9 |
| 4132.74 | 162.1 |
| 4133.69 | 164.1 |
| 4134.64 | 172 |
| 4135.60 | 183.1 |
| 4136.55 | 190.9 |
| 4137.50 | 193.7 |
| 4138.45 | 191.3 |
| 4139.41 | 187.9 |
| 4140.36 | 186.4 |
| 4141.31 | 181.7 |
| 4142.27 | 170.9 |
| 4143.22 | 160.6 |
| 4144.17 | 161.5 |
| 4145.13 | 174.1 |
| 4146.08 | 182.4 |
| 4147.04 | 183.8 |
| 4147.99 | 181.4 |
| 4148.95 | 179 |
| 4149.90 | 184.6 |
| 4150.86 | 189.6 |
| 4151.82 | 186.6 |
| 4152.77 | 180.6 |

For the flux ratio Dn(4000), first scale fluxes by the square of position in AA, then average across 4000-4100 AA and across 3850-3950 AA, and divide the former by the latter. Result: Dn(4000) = 1.5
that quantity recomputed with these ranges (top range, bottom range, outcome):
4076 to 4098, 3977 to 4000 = 1.14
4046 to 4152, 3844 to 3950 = 1.53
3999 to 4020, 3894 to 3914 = 1.25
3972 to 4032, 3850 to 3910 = 1.24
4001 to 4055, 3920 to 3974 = 1.85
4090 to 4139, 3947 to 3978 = 1.78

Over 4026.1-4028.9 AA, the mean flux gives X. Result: 182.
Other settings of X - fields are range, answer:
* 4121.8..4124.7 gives 190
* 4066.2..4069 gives 177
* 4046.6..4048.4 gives 169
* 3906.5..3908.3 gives 148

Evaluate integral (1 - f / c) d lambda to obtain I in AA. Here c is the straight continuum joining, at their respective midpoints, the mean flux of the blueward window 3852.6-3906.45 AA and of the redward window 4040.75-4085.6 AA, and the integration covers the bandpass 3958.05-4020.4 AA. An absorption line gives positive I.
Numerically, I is 6.2 AA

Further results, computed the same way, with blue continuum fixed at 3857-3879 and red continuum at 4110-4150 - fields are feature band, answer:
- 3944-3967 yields 4.3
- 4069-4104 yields 0.9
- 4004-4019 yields -0.6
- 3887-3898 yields 1.1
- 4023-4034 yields -0.2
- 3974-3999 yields 0.5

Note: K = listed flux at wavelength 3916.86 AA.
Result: 148.2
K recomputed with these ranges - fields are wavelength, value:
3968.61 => 22.71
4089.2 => 191.5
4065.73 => 164.7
